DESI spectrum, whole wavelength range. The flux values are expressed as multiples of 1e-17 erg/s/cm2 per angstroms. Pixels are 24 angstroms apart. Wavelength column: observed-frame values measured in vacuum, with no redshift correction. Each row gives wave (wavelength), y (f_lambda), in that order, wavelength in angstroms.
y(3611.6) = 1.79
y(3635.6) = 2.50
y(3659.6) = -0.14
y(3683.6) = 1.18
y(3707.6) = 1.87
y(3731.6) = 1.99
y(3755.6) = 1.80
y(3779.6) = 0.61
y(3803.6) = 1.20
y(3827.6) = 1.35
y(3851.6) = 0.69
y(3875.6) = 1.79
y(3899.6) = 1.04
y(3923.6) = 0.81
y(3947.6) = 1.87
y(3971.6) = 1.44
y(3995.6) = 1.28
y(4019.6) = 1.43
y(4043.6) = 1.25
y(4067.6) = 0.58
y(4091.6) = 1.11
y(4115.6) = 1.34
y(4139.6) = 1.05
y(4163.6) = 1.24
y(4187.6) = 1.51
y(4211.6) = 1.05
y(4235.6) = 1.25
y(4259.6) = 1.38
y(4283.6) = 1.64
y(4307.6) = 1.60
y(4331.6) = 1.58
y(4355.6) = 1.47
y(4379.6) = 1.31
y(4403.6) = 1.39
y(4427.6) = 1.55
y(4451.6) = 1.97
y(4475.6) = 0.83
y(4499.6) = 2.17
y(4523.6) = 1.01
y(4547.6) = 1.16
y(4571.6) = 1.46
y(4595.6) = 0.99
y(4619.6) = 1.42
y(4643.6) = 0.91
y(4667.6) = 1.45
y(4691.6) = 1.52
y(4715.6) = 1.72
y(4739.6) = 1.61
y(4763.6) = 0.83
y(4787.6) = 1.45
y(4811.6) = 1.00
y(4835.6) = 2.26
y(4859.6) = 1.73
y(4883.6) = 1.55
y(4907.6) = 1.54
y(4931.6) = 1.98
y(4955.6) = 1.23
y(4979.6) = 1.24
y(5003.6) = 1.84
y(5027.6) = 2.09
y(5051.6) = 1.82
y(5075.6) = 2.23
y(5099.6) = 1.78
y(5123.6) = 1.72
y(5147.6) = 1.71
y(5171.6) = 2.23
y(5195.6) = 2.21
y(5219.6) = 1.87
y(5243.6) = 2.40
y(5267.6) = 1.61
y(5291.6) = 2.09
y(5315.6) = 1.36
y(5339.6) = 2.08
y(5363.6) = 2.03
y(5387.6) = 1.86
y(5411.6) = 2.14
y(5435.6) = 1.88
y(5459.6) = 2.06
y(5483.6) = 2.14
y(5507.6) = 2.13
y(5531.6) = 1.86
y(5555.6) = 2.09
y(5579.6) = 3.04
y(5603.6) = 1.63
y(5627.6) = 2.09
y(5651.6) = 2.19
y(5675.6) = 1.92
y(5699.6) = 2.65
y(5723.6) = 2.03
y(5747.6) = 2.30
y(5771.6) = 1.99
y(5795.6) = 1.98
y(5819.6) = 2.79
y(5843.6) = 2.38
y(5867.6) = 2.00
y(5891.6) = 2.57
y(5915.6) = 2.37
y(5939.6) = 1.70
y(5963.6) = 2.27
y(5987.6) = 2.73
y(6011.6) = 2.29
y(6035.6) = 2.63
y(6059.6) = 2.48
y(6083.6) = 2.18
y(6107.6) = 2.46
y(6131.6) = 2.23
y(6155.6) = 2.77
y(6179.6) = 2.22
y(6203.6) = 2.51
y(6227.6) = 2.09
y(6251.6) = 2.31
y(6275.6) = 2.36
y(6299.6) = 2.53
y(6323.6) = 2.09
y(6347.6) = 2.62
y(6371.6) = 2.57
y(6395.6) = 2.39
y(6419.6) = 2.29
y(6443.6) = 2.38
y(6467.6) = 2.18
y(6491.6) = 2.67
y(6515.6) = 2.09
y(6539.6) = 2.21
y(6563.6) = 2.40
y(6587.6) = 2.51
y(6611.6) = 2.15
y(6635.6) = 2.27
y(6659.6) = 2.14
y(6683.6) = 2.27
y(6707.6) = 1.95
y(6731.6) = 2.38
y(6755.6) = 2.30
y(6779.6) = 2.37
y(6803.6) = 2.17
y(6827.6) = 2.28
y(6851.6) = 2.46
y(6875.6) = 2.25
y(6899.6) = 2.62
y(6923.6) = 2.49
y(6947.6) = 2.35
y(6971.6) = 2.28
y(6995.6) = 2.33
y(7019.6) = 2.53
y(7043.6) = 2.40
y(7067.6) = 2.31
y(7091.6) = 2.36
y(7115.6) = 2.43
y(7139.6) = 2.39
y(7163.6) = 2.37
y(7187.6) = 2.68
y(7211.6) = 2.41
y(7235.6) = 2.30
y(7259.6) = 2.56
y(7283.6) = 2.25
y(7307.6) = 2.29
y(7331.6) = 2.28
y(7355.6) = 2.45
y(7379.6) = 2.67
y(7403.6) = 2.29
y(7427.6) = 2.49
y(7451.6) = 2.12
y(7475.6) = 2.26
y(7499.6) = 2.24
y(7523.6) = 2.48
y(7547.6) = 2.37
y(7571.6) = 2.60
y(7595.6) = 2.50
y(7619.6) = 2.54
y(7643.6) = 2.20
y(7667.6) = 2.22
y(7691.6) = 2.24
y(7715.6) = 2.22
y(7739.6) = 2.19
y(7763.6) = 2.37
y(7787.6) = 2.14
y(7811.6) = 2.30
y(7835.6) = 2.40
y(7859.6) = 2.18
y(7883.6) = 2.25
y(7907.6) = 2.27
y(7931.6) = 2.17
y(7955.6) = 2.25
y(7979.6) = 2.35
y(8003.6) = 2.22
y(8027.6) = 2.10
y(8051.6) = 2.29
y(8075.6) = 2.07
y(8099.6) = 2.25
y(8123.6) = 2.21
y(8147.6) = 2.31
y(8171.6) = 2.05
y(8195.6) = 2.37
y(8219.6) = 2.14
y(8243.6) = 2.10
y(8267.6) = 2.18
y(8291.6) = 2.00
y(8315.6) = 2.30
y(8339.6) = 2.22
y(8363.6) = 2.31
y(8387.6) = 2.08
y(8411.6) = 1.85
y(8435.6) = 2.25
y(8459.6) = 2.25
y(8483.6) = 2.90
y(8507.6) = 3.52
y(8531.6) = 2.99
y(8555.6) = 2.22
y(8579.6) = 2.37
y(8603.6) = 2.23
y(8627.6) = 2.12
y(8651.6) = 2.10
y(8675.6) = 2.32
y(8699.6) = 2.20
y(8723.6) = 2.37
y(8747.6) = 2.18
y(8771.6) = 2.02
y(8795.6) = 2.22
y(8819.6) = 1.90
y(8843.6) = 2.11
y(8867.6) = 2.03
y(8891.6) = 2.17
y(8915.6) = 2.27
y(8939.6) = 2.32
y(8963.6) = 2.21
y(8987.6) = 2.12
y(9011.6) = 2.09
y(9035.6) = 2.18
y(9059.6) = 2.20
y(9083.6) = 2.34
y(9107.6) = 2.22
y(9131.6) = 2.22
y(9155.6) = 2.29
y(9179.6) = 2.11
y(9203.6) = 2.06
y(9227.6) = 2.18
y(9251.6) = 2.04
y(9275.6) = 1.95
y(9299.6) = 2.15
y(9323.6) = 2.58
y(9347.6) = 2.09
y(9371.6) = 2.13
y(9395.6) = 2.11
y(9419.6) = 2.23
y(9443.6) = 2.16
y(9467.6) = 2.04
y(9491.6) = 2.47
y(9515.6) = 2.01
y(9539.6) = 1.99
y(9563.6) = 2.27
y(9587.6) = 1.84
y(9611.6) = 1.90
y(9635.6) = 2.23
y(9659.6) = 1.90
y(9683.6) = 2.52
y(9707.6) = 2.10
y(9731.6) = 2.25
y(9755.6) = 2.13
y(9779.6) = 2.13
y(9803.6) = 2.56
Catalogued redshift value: 0.29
